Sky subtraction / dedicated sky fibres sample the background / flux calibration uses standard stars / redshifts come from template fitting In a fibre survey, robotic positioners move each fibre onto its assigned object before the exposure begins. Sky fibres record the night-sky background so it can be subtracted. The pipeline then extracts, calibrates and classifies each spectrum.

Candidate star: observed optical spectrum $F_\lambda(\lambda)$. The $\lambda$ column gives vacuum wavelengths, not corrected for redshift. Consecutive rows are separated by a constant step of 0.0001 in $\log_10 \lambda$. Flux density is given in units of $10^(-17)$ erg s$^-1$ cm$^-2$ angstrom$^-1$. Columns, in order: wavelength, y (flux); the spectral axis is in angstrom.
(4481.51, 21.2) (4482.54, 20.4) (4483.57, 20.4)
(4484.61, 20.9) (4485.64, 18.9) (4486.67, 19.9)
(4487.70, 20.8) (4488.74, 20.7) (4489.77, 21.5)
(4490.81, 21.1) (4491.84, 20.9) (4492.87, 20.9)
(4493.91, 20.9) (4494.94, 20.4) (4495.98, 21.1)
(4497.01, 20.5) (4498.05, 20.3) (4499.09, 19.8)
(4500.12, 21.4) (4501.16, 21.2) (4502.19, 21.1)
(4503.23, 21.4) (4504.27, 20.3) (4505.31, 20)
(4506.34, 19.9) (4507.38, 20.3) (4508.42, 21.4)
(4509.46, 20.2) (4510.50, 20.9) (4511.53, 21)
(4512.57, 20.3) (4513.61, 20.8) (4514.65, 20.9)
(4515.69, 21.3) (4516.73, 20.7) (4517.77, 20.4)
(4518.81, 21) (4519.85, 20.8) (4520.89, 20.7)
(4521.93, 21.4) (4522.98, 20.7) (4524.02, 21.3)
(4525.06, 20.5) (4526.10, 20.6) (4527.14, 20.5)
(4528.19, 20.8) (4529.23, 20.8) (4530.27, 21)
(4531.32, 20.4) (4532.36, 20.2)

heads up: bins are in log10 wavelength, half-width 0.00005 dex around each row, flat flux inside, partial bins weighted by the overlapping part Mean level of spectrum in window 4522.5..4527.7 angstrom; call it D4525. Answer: 20.7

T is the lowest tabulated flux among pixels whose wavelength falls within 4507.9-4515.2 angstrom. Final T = 20.2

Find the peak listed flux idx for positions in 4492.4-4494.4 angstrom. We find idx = 20.9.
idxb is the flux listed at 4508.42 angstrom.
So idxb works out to 21.4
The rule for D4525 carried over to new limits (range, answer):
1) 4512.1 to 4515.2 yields 20.7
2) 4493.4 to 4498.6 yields 20.6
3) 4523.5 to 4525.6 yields 20.9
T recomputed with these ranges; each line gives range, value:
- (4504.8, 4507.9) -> 19.9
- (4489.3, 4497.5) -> 20.4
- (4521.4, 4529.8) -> 20.5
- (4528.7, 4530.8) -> 20.8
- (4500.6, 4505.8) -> 20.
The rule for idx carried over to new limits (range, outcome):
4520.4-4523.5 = 21.4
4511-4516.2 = 21.3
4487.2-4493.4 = 21.5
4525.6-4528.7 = 20.8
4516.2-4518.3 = 20.7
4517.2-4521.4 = 21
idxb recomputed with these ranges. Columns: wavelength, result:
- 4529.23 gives 20.8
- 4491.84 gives 20.9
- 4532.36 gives 20.2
